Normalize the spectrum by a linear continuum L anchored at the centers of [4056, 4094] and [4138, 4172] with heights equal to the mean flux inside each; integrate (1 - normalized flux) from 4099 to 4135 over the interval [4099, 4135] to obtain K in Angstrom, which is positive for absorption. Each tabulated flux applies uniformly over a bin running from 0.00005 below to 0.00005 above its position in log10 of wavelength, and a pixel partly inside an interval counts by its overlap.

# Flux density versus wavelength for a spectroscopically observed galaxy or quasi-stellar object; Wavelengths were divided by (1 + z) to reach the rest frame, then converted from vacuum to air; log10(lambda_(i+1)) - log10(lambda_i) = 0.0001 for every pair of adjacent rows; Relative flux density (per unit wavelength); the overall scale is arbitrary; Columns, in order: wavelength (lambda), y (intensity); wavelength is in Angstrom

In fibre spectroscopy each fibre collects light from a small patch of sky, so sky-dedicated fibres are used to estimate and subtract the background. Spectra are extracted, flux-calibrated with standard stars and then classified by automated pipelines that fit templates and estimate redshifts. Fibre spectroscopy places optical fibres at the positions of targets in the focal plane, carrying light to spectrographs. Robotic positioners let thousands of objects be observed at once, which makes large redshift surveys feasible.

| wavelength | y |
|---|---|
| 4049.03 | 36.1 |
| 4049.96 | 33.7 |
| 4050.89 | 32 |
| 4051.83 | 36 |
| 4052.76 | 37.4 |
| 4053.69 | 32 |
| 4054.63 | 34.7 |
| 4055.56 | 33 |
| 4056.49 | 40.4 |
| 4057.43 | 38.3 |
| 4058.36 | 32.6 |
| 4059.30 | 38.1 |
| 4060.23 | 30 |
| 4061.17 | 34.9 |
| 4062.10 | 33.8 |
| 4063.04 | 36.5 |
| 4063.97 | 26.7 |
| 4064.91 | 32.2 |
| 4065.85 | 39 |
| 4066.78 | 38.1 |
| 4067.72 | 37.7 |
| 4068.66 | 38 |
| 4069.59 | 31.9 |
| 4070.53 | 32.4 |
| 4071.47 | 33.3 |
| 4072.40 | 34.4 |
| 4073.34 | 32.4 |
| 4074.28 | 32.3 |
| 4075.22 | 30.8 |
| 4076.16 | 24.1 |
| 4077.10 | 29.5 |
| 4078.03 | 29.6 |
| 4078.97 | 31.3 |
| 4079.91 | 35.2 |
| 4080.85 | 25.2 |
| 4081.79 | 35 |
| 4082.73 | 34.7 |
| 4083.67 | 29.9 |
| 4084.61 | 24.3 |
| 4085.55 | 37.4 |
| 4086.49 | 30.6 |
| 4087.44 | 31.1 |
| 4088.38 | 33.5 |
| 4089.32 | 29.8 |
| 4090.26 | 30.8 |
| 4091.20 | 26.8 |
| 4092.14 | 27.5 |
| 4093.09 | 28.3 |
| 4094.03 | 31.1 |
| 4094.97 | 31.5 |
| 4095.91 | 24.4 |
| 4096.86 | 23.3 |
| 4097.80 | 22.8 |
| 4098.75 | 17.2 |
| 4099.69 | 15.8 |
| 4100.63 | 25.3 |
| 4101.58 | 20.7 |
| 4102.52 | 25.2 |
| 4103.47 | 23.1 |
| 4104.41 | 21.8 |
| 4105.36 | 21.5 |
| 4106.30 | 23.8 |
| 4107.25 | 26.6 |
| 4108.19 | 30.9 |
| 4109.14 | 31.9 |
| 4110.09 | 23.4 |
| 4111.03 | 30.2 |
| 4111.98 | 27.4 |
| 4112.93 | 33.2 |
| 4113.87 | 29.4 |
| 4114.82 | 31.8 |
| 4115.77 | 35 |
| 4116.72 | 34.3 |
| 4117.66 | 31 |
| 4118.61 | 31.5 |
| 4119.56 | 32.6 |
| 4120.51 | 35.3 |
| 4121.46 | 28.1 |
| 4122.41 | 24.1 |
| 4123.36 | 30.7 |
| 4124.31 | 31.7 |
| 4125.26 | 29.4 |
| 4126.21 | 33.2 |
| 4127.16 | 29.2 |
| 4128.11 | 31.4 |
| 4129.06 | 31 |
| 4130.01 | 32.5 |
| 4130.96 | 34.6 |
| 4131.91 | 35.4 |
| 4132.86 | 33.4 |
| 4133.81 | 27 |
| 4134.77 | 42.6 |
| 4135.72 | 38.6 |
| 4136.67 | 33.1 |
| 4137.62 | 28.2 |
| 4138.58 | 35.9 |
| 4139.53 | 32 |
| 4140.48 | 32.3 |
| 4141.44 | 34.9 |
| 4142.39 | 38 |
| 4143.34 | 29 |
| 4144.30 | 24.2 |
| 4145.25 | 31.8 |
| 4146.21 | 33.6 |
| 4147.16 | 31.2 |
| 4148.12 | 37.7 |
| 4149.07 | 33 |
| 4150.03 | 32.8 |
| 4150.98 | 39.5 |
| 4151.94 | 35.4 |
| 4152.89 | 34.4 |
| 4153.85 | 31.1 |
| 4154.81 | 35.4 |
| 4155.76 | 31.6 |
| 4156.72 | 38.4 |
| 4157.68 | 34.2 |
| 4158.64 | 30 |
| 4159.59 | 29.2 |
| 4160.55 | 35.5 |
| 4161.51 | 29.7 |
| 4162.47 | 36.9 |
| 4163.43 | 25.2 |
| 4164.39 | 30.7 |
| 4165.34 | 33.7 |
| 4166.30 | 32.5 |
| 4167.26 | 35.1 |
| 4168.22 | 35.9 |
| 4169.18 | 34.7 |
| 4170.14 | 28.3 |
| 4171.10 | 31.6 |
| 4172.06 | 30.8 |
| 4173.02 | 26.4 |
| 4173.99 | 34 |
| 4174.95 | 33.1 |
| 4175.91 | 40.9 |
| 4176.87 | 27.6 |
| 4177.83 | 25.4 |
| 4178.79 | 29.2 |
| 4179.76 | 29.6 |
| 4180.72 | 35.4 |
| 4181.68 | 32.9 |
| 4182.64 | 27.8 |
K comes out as 3.9 Angstrom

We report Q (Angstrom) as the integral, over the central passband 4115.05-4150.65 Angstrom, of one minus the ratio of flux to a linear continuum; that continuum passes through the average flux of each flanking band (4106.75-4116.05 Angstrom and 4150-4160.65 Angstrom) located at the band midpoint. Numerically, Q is -0.7 Angstrom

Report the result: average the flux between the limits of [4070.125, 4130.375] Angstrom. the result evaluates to 29.1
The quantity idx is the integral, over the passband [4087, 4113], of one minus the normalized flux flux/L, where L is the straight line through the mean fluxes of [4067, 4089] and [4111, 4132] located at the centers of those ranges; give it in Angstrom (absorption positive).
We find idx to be 4.4 Angstrom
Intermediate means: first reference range 32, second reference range 31.4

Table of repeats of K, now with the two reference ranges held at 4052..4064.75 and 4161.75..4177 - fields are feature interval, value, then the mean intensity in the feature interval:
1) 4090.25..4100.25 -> 2.6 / 25.2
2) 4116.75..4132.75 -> 0.8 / 31.5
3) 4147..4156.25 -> -0.4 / 34.3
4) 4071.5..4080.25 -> 0.8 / 31.1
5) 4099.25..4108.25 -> 2.8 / 23.2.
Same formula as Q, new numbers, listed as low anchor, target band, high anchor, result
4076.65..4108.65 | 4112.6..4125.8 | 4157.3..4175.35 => -1.0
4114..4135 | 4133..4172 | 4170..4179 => -2.2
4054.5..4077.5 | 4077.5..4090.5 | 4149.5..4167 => 0.9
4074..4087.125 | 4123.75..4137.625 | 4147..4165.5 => -0.2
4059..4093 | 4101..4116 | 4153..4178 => 2.4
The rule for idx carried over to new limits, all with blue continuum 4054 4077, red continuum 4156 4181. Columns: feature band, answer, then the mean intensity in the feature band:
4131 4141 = -0.4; 33.9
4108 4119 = 0.7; 30.8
